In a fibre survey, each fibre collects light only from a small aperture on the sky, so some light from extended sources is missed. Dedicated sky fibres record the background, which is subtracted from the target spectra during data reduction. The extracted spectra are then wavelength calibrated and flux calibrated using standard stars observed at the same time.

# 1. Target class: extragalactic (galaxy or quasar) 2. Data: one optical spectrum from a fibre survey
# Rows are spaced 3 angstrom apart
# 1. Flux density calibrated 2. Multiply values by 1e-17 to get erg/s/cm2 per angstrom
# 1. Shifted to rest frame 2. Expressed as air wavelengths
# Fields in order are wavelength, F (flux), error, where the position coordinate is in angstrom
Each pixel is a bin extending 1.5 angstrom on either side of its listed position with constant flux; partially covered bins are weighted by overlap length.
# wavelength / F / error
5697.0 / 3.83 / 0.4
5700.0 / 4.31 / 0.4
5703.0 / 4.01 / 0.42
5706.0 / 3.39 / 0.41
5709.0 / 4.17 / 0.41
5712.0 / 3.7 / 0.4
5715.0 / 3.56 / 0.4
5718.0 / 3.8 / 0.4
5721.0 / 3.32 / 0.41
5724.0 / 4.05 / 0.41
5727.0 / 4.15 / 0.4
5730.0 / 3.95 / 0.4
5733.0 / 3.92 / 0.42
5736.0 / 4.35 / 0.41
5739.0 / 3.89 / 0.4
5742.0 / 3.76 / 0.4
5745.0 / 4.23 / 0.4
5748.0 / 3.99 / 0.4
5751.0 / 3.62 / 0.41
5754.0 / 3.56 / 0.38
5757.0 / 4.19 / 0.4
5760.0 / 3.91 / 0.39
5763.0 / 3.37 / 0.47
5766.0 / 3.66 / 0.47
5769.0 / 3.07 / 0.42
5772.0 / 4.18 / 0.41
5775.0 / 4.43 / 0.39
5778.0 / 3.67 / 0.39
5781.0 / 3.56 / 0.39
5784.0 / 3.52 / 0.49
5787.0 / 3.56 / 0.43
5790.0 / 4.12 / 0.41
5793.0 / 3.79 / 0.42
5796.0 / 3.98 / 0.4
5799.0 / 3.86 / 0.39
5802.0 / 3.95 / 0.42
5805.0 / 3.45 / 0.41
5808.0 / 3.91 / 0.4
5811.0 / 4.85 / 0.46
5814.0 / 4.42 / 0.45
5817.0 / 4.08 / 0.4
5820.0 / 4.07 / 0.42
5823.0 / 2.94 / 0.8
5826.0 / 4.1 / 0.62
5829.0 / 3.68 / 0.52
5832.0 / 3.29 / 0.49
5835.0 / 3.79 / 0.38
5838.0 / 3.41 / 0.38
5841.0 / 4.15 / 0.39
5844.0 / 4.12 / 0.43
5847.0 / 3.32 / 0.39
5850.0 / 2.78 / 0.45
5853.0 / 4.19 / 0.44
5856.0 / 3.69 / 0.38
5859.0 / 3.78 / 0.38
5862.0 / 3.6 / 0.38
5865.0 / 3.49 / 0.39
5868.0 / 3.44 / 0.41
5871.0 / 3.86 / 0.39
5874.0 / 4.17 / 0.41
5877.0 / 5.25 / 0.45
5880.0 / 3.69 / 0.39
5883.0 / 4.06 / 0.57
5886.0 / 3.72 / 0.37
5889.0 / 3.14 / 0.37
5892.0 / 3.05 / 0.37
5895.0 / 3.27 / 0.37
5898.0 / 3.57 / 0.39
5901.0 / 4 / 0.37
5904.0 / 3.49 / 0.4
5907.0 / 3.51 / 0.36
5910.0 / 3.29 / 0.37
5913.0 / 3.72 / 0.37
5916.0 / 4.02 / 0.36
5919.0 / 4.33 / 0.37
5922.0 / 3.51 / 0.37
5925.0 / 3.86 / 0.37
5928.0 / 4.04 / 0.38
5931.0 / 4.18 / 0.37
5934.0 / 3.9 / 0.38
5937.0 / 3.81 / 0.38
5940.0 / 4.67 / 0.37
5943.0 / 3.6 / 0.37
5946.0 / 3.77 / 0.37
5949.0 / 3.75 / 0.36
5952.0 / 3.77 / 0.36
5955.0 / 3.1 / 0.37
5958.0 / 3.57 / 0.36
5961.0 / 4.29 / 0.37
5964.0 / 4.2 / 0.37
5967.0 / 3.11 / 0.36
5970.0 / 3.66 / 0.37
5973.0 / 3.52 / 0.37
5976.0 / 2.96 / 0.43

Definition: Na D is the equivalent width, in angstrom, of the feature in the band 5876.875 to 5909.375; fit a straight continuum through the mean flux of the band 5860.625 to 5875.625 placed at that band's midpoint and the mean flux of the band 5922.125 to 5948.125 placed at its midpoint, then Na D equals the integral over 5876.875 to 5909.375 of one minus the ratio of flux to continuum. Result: 1.5 angstrom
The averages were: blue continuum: 3.73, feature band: 3.63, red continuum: 3.95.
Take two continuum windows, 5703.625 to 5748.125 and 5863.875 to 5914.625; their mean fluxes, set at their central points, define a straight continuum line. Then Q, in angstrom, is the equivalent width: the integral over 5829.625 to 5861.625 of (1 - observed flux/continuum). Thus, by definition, 0.8 angstrom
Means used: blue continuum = 3.88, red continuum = 3.69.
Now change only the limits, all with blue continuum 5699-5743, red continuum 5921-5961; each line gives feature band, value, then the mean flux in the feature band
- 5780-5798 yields 0.49 angstrom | 3.76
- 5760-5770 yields 1.06 angstrom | 3.46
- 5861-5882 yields -0.50 angstrom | 3.94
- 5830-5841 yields 0.75 angstrom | 3.59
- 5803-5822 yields -1.14 angstrom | 4.09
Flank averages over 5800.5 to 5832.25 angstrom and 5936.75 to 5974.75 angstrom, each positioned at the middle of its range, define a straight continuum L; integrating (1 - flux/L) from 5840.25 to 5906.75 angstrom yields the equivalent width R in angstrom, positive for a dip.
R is 2.3 angstrom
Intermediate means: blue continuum 3.91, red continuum 3.75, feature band 3.71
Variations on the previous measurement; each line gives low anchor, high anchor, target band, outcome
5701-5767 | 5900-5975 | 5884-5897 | 1.6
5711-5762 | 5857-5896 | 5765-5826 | -0.7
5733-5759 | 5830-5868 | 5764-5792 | 0.7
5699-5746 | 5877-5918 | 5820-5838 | 0.8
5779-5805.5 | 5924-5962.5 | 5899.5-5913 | 0.9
